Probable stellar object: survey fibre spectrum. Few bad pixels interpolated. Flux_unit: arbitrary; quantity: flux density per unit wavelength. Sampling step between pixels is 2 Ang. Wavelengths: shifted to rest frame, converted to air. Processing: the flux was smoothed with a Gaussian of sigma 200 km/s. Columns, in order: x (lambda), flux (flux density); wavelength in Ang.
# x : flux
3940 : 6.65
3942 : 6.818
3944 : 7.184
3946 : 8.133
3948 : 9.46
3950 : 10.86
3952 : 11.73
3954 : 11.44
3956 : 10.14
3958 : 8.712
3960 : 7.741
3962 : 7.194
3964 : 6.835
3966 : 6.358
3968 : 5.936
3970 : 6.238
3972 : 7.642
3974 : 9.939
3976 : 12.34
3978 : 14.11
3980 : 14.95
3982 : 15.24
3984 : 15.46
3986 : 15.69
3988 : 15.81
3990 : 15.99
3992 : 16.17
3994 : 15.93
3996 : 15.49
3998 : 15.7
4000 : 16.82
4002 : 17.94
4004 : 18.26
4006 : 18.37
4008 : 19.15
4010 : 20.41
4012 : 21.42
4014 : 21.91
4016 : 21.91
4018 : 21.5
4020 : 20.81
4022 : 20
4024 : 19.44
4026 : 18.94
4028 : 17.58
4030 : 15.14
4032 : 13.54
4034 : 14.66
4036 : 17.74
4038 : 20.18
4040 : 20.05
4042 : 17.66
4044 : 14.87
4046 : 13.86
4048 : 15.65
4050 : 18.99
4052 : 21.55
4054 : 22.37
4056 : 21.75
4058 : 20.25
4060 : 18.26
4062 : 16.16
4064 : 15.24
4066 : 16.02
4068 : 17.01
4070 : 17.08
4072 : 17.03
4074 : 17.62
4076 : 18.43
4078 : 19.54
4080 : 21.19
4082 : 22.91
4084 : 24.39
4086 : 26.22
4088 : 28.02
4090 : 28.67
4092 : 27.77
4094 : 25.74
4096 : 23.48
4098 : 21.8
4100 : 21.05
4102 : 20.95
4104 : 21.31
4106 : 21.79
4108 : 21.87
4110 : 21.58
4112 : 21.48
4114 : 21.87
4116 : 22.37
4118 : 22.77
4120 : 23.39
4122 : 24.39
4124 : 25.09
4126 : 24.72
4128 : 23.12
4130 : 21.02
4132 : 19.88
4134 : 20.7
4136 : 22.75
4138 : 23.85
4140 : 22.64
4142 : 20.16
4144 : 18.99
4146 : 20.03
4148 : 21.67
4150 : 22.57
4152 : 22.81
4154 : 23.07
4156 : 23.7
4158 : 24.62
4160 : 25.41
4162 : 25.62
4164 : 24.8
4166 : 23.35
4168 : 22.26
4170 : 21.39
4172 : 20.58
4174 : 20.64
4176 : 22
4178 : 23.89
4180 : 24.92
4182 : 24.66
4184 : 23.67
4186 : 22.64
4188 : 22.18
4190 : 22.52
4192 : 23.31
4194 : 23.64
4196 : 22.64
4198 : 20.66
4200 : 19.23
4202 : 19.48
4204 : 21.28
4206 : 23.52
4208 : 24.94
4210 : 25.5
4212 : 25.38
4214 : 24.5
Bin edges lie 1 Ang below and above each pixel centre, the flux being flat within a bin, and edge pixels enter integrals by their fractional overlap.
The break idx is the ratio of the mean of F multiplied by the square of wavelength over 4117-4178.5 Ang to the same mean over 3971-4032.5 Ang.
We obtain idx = 1.44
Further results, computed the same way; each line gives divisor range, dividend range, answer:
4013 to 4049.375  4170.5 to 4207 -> 1.33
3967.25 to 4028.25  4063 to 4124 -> 1.39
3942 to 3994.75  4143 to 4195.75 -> 2.30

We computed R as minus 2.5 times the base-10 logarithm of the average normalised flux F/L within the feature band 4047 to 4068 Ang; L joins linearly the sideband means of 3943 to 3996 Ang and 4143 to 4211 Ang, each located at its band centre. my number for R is -0.16 mag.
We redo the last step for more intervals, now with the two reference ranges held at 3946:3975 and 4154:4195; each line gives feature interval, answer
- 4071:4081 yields -0.14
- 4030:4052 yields -0.19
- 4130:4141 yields -0.06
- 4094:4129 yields -0.19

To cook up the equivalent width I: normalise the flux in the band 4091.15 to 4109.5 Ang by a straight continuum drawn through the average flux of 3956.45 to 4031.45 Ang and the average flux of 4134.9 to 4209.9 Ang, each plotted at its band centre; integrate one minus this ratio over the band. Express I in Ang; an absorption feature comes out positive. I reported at -3.03 Ang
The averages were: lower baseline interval 15.1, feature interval 22.8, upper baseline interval 22.6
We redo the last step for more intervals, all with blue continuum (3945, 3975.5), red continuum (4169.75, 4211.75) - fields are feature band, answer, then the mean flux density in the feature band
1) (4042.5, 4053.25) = -2.45 Ang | 17.1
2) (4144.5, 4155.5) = -1.00 Ang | 22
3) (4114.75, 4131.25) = -4.28 Ang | 23.3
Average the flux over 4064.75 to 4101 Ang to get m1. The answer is 21.8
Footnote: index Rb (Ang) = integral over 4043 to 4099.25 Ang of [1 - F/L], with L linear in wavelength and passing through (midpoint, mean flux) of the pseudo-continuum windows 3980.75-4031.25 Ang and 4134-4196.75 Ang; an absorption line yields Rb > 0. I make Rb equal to -1.2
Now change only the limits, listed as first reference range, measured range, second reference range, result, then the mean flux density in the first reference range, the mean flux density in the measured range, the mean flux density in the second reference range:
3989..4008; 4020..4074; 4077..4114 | 6.0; 16.9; 17.8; 23.3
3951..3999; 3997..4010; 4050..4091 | -3.2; 11.8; 17.9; 20.4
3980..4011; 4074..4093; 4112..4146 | -3.1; 16.8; 23.8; 22.3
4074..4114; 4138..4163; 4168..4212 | 0.1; 22.9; 22.7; 22.6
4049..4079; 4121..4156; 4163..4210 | -2.1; 18.5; 22.2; 22.6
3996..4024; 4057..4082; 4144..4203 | 3.1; 19.4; 18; 22.6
